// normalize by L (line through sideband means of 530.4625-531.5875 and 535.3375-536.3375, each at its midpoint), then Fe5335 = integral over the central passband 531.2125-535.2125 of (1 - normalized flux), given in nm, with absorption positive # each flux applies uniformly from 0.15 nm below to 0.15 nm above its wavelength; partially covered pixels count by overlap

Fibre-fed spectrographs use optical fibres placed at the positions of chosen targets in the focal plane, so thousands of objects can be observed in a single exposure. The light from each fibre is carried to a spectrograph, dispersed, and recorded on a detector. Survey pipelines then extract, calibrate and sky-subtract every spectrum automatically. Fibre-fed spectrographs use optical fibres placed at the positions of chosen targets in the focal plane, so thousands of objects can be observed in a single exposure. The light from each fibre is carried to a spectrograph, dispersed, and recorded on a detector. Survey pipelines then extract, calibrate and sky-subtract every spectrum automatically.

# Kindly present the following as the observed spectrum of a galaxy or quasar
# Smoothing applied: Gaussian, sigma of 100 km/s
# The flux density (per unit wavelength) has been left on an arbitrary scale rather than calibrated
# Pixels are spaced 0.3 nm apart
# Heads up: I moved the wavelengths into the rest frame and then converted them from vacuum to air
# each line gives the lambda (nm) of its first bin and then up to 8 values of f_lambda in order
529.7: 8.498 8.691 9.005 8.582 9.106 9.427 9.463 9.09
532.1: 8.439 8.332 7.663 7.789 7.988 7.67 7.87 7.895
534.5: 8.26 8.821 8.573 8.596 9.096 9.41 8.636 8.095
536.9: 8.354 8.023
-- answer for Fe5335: 0.33 nm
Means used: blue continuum 9.13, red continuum 9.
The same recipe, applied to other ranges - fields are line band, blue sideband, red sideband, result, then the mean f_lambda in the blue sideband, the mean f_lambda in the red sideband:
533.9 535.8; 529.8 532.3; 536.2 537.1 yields 0.01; 8.95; 8.33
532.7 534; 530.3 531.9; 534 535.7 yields 0.14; 9.12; 8.47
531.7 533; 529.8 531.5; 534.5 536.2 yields 0.09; 8.99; 8.84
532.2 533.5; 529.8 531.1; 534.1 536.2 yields 0.12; 8.85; 8.68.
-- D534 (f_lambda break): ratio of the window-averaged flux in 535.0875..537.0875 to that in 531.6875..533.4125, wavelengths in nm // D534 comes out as 1.06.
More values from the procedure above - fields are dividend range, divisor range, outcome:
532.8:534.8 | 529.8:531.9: 0.88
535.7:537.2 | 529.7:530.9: 0.98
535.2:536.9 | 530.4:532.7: 0.99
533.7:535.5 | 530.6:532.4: 0.92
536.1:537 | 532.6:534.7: 1.07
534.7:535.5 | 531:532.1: 0.94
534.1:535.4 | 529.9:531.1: 0.95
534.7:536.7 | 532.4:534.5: 1.11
